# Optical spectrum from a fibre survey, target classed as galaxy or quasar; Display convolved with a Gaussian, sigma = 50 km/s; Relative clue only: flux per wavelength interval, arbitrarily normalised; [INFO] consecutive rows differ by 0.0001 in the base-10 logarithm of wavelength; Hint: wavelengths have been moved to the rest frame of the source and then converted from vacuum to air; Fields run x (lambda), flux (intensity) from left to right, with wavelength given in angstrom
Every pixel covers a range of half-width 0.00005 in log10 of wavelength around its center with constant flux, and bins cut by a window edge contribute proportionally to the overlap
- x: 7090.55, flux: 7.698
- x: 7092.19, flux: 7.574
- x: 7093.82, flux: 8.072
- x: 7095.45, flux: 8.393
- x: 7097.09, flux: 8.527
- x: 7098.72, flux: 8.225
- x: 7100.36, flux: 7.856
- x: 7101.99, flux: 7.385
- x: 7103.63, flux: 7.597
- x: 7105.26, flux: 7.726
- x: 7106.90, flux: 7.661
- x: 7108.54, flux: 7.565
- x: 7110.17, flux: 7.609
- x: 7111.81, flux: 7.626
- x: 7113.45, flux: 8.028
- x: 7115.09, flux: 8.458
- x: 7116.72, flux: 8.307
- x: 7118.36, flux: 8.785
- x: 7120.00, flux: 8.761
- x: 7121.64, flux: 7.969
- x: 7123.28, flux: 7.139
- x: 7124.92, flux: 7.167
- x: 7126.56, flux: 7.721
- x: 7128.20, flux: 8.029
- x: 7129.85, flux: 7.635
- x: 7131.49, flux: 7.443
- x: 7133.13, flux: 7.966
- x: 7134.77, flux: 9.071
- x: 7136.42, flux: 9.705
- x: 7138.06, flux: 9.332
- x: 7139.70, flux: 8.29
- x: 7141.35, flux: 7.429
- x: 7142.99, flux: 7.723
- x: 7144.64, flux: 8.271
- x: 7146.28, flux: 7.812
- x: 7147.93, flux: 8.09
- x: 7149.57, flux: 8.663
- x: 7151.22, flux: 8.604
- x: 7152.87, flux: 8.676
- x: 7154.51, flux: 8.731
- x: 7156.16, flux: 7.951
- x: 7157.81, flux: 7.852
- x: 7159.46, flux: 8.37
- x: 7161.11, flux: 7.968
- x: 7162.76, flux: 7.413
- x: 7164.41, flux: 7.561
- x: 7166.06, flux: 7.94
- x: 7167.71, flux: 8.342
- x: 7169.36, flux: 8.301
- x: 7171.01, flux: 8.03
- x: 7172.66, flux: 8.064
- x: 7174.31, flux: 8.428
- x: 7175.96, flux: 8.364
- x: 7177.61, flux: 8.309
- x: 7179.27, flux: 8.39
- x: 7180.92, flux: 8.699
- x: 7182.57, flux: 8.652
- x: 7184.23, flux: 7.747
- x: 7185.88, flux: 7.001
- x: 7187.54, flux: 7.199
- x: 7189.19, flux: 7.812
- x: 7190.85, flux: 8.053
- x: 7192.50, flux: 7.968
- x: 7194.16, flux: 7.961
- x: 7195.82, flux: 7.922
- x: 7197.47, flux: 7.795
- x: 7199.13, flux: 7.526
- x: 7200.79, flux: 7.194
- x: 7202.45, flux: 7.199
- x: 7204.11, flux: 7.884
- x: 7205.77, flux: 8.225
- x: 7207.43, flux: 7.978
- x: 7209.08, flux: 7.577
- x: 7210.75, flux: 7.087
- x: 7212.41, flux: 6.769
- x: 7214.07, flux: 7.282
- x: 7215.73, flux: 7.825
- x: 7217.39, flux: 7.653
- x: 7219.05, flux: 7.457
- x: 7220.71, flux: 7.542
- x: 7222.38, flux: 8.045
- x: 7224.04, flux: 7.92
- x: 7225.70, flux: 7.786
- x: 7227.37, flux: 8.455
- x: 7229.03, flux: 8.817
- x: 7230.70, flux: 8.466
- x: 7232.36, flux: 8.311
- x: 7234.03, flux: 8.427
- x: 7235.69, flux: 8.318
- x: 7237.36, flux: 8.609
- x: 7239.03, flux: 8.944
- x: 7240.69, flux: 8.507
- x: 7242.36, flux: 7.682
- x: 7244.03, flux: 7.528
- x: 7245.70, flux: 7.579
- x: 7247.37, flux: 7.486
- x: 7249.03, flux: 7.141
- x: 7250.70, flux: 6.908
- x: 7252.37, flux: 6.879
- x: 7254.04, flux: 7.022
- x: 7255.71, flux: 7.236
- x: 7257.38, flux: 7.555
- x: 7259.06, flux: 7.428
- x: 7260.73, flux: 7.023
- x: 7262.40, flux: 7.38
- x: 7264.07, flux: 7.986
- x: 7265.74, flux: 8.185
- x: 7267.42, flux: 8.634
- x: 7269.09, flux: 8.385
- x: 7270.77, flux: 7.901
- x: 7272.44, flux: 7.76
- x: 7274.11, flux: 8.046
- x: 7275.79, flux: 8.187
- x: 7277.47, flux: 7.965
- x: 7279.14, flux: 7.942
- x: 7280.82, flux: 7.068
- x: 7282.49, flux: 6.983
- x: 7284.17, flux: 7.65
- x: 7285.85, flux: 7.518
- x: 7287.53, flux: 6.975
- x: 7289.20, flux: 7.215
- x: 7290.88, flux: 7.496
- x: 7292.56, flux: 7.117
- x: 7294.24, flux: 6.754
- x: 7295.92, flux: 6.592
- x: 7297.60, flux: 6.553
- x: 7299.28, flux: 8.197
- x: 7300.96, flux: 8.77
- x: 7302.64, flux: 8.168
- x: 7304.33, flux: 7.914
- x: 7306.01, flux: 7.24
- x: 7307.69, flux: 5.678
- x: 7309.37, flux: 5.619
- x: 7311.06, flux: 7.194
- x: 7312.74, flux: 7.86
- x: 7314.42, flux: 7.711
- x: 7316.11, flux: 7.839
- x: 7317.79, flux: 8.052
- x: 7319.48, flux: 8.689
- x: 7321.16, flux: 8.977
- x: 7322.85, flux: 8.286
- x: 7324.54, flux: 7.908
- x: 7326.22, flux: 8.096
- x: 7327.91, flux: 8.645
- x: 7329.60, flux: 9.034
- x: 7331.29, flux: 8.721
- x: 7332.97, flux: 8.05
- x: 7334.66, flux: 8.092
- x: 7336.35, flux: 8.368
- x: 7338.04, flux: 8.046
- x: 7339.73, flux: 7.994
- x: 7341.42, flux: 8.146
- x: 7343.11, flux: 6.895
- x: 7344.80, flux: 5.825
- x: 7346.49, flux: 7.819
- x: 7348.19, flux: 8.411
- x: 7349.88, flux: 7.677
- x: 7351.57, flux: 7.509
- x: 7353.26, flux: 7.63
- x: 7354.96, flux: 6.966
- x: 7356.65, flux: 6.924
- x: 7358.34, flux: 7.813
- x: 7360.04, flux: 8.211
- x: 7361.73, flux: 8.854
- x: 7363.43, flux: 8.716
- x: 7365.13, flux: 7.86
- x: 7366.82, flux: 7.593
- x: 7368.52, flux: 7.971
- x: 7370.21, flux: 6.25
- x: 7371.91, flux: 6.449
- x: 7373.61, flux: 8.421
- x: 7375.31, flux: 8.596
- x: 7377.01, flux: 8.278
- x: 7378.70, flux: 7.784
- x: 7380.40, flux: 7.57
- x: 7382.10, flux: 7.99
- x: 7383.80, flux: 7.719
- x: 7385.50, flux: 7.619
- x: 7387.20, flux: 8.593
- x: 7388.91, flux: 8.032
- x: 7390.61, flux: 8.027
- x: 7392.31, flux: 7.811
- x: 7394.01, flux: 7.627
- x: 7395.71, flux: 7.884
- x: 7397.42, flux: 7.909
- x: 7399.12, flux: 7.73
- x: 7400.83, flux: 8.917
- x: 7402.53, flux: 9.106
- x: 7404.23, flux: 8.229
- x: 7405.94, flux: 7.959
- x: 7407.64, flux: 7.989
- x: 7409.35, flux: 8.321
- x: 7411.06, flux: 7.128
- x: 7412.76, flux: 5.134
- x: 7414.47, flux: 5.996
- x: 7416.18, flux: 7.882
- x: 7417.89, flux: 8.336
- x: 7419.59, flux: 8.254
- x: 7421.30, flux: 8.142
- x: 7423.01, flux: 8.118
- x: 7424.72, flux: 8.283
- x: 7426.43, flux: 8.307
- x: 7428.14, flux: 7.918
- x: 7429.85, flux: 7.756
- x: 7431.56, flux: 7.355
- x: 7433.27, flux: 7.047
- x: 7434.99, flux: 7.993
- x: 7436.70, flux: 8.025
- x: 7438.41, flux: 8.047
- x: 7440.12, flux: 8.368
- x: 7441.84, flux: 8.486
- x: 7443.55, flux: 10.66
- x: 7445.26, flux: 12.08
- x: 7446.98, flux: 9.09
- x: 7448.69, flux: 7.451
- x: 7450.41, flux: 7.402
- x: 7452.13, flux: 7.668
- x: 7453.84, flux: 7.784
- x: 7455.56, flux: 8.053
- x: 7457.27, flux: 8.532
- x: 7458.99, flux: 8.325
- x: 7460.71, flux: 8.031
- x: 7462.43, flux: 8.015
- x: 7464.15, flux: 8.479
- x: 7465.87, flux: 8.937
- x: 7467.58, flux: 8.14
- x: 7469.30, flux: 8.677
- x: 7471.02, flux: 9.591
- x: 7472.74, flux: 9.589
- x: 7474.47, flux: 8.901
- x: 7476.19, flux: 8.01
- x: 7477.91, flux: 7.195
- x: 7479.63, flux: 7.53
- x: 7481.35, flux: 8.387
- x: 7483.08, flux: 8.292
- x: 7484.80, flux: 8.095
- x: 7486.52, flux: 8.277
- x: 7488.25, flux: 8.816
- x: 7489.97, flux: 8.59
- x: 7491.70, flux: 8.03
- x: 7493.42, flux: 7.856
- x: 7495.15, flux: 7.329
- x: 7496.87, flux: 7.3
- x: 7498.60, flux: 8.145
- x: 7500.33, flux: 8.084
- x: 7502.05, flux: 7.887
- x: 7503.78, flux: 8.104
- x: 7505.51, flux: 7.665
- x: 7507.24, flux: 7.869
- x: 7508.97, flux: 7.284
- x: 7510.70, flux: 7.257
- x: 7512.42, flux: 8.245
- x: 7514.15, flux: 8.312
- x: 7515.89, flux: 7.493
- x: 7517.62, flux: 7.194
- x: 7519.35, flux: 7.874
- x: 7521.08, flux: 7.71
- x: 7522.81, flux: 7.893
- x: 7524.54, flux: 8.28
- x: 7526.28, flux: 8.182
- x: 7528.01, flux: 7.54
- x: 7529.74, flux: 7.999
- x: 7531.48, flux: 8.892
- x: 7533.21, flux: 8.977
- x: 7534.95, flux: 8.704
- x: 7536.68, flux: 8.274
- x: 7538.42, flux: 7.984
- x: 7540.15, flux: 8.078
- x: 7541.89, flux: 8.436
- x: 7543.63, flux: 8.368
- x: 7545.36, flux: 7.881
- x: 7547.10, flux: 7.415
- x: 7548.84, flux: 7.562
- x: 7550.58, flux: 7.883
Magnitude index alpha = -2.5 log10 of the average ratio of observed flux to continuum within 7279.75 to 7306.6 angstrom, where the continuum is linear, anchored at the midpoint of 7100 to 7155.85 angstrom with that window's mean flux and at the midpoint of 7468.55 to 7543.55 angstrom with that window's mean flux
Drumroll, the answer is 0.099 mag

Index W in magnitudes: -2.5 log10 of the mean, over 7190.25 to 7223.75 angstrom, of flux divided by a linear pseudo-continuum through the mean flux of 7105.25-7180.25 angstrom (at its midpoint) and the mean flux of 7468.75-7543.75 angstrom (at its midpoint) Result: 0.06 mag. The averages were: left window 8.12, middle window 7.65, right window 8.11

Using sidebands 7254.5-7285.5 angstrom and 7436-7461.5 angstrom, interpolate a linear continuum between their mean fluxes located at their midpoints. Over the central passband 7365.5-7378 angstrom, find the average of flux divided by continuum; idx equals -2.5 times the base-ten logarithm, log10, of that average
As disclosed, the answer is 0.07 mag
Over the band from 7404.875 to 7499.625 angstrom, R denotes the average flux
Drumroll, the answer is 8.15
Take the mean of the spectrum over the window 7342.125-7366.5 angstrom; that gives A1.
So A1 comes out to 7.65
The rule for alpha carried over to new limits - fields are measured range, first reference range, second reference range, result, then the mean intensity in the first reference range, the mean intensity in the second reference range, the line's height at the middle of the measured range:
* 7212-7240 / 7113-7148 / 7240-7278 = -0.04 mag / 8.14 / 7.66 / 7.79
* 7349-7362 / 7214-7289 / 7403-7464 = 0.04 mag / 7.79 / 8.07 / 7.95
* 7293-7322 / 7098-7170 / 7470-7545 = 0.08 mag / 8.06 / 8.1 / 8.08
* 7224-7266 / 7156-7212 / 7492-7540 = 0.01 mag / 7.89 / 7.94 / 7.9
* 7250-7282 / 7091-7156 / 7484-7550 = 0.06 mag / 8.09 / 8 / 8.06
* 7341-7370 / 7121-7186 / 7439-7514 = 0.08 mag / 8.13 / 8.29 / 8.23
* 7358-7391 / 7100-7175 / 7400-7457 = 0.02 mag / 8.07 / 8.11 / 8.1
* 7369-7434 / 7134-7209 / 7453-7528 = 0.04 mag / 8.09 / 8.09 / 8.09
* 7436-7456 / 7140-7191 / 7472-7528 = -0.08 mag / 8.08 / 7.98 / 7.99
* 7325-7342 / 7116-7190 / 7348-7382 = -0.07 mag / 8.13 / 7.77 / 7.82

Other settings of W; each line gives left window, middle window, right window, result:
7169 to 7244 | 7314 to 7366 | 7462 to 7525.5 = 0.00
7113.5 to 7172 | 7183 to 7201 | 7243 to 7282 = 0.03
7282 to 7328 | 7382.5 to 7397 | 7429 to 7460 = 0.02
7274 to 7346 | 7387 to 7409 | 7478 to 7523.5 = -0.05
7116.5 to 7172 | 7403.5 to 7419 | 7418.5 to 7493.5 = 0.12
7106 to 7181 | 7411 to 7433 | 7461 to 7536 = 0.07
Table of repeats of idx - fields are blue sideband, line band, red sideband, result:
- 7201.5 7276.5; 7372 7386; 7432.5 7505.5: 0.03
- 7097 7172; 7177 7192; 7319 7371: 0.01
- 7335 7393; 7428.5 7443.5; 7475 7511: -0.02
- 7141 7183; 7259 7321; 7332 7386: 0.05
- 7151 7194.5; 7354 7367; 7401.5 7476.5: 0.04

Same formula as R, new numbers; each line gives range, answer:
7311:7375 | 7.9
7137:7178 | 8.19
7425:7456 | 8.31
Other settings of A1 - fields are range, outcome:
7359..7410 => 8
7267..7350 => 7.73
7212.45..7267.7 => 7.8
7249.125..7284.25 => 7.61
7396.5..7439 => 7.83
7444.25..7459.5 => 8.51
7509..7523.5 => 7.72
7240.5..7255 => 7.36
